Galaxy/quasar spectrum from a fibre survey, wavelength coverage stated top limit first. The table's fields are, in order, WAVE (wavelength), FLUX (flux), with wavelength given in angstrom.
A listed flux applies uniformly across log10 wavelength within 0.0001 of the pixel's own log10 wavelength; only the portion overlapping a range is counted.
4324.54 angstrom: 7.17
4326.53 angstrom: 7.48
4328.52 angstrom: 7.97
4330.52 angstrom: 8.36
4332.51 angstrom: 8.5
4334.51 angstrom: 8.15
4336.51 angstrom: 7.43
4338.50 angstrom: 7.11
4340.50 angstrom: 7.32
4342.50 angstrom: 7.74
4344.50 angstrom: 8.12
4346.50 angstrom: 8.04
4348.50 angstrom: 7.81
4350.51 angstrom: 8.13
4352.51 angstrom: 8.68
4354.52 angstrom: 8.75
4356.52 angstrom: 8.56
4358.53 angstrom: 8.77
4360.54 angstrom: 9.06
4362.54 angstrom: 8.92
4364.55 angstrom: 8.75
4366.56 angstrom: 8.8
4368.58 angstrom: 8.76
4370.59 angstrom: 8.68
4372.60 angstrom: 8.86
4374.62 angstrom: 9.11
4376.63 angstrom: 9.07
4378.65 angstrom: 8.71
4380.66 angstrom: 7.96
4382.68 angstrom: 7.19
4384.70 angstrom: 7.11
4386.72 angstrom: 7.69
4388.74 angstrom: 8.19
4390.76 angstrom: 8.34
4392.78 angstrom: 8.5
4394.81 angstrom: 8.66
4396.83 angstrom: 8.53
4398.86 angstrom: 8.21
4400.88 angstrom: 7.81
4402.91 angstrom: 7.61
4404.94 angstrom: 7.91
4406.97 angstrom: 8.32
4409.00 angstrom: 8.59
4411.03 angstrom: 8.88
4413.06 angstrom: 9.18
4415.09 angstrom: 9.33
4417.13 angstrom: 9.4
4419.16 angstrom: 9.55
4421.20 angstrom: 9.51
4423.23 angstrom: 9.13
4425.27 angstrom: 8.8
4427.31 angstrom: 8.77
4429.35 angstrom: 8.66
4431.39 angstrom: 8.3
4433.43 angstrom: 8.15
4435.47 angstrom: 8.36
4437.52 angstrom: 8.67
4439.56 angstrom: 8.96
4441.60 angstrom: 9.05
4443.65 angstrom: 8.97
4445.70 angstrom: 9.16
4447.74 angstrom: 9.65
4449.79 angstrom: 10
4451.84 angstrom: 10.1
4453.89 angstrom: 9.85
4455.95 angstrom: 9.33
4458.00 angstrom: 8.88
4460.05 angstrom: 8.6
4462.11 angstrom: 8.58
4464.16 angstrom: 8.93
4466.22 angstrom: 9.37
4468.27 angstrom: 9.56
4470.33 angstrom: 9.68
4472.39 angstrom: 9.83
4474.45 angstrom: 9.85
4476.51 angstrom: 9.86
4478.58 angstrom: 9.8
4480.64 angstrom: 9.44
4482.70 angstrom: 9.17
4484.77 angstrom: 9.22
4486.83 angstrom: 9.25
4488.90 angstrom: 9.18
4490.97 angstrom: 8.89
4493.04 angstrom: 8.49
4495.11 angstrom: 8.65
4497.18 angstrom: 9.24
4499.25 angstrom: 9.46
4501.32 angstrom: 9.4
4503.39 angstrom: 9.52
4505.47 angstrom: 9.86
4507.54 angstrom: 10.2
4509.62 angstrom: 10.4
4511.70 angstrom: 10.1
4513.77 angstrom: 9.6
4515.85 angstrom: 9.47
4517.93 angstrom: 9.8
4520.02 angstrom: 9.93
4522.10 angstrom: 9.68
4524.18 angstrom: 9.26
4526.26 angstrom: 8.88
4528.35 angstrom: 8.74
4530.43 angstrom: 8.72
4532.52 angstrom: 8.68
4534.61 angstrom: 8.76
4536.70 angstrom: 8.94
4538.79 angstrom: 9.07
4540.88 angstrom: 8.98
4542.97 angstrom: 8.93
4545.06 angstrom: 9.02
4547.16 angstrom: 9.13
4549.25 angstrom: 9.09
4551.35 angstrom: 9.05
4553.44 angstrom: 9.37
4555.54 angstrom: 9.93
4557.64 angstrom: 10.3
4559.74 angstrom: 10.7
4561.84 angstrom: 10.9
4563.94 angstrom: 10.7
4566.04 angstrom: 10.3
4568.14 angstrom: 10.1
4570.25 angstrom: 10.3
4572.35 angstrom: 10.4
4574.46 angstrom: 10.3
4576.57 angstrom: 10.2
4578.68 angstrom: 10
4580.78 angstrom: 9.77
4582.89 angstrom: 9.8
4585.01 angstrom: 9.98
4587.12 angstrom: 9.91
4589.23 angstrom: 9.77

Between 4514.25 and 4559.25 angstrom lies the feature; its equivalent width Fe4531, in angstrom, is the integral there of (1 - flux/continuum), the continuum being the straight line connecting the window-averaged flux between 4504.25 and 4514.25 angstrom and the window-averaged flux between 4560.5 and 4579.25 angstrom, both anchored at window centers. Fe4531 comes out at 4.2 angstrom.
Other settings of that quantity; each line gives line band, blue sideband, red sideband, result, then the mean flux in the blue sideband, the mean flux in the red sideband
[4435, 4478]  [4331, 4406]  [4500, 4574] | -1.7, 8.26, 9.61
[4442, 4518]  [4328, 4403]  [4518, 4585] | -2.8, 8.27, 9.62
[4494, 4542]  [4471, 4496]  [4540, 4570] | 0.8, 9.31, 9.77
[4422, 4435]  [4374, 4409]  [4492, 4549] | -0.2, 8.17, 9.29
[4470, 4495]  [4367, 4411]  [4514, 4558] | -1.3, 8.3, 9.21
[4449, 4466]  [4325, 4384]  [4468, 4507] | -0.3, 8.29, 9.39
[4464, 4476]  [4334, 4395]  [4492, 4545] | -0.8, 8.29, 9.31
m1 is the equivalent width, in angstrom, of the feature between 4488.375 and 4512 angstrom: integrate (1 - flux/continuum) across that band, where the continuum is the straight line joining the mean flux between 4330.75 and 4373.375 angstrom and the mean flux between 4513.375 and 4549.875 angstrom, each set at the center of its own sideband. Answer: -1.14 angstrom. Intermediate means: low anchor 8.33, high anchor 9.14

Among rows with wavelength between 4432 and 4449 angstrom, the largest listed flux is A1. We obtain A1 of 9.65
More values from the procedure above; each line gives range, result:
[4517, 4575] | 10.9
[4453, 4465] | 9.85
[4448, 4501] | 10.1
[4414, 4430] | 9.55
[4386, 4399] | 8.66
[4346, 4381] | 9.11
